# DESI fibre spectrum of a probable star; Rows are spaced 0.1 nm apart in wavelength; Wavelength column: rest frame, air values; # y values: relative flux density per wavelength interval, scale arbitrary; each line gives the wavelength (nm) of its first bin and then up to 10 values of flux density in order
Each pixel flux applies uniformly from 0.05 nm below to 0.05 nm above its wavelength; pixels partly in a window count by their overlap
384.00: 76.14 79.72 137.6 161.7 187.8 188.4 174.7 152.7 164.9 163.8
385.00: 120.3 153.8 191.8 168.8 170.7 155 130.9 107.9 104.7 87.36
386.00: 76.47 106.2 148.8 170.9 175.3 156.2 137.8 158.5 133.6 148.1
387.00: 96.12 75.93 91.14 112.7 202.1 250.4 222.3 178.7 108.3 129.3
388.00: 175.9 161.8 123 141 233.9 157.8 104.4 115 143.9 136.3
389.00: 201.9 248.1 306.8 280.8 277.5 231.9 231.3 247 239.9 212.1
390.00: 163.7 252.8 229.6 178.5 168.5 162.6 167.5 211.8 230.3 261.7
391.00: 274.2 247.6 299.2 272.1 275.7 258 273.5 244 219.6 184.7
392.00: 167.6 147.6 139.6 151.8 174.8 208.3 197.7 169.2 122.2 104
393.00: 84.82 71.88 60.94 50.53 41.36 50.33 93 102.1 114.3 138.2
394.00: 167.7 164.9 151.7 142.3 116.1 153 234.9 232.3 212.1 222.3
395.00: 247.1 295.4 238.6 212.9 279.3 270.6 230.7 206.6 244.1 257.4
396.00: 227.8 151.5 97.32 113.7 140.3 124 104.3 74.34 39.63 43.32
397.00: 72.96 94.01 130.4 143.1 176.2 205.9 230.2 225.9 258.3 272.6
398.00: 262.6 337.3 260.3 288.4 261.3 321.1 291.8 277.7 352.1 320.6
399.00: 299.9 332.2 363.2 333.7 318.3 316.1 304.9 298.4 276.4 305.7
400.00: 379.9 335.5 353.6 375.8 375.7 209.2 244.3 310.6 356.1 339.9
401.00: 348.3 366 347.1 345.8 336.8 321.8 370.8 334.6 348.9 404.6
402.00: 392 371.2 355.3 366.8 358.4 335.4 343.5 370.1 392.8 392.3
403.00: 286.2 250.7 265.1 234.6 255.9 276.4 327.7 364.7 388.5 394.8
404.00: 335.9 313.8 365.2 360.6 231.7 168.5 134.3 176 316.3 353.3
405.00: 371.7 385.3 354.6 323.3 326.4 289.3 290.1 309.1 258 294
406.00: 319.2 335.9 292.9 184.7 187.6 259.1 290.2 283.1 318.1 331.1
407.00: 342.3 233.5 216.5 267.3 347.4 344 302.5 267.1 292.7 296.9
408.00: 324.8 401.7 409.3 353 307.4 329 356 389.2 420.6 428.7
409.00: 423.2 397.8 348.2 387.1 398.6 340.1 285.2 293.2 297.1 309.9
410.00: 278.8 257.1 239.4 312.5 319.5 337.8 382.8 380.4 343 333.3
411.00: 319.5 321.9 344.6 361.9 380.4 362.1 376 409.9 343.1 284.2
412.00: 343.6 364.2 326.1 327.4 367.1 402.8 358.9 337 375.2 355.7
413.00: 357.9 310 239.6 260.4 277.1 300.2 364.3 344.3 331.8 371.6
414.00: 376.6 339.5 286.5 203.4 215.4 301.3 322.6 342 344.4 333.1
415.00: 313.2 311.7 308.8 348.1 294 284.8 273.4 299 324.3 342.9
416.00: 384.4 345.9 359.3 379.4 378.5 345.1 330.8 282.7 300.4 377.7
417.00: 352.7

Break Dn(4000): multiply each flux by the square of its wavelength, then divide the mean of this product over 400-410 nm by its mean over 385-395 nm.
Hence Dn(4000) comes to 2.0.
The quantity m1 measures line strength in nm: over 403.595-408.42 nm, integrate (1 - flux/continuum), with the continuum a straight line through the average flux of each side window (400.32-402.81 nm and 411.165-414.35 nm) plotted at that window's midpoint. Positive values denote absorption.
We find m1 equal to 0.527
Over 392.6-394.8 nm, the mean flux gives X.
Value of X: 126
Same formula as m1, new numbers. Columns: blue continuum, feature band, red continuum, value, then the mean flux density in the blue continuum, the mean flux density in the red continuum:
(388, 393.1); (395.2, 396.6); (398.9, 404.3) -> 0.36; 199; 334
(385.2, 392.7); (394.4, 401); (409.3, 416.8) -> -0.17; 183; 329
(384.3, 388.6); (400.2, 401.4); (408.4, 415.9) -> -0.37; 150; 333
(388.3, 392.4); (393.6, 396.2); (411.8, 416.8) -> 0.42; 212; 326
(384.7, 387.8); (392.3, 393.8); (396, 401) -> 0.67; 145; 248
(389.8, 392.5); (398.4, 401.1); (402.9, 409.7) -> -0.49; 215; 314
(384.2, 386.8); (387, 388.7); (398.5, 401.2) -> 0.24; 148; 323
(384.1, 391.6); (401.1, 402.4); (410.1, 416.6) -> -0.48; 179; 331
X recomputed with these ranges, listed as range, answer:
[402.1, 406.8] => 307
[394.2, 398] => 182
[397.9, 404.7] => 320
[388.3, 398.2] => 185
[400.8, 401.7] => 347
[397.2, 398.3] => 235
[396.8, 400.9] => 271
